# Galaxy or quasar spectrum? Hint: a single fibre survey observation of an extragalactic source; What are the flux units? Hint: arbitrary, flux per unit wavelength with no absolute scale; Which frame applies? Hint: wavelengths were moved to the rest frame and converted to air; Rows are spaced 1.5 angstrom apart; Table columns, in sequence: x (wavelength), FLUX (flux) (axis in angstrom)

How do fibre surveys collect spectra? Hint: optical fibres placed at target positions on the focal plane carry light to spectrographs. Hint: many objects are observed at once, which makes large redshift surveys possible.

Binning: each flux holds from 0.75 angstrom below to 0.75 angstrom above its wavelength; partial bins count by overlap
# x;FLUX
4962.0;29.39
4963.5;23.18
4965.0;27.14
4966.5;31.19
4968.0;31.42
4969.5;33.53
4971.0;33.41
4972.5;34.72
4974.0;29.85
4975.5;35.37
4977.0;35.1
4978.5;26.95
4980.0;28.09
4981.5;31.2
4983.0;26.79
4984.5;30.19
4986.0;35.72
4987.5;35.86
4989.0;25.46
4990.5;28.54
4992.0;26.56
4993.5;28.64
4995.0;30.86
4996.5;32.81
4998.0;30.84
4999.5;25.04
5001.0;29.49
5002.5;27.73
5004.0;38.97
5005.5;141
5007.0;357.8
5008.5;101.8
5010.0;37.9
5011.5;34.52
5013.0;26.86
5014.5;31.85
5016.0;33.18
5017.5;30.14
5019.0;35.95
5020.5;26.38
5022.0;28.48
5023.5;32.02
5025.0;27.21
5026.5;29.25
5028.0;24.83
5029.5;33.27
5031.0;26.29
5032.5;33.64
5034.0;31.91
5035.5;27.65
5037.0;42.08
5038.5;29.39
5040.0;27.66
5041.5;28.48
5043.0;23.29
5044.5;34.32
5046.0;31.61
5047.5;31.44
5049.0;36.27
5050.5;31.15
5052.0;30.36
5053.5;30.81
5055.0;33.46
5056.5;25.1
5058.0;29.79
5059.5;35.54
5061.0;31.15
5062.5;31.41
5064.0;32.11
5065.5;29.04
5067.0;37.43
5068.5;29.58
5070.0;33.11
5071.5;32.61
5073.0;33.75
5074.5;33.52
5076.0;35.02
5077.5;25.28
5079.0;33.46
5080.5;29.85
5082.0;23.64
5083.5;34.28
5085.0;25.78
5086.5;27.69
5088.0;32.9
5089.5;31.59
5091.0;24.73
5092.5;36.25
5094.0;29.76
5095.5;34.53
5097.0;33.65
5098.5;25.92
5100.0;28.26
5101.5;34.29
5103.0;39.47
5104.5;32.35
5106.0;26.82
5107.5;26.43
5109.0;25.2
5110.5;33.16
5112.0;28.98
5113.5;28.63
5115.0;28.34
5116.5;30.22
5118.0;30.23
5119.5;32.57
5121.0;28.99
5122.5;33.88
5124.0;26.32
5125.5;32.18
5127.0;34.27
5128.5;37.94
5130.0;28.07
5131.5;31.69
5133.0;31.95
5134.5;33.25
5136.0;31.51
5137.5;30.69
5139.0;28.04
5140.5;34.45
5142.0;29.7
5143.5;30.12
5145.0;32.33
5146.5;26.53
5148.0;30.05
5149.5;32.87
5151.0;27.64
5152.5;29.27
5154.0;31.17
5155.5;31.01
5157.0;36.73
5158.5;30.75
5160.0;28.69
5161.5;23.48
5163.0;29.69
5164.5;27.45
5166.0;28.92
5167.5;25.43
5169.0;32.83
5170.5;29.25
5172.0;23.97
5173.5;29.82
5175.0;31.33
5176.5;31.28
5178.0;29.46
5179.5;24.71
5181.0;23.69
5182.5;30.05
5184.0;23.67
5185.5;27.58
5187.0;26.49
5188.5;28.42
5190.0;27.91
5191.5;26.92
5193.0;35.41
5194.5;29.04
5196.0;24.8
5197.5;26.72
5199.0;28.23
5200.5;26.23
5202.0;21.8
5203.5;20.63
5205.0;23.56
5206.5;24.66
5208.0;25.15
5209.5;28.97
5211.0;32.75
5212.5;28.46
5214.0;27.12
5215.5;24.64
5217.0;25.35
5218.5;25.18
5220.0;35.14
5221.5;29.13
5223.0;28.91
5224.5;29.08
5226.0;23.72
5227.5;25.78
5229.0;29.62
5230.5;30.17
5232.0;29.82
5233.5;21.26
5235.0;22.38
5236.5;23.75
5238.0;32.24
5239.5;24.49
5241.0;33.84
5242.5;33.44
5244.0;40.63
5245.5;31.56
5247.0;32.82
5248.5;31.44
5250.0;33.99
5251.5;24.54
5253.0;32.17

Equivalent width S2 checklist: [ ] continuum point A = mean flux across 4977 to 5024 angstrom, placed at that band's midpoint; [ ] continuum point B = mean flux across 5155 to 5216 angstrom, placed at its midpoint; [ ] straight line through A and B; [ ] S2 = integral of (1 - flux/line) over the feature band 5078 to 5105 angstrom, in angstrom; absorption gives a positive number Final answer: 4.7 angstrom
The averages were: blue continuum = 46.9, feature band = 31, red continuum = 27.7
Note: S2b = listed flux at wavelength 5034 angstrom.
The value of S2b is 31.91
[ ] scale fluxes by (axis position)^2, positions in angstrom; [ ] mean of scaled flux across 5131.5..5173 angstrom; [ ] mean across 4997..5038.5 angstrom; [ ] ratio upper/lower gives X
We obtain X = 0.6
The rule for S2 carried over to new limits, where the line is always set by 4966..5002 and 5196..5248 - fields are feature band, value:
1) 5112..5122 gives -0.3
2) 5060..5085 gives -1.5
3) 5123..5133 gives -1.0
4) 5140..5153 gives -0.7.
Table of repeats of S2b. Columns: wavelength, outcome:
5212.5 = 28.46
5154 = 31.17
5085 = 25.78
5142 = 29.7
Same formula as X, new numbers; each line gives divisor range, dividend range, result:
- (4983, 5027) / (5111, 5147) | 0.68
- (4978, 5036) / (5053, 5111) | 0.73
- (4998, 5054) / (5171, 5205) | 0.65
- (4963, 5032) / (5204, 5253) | 0.75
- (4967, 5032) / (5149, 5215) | 0.71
